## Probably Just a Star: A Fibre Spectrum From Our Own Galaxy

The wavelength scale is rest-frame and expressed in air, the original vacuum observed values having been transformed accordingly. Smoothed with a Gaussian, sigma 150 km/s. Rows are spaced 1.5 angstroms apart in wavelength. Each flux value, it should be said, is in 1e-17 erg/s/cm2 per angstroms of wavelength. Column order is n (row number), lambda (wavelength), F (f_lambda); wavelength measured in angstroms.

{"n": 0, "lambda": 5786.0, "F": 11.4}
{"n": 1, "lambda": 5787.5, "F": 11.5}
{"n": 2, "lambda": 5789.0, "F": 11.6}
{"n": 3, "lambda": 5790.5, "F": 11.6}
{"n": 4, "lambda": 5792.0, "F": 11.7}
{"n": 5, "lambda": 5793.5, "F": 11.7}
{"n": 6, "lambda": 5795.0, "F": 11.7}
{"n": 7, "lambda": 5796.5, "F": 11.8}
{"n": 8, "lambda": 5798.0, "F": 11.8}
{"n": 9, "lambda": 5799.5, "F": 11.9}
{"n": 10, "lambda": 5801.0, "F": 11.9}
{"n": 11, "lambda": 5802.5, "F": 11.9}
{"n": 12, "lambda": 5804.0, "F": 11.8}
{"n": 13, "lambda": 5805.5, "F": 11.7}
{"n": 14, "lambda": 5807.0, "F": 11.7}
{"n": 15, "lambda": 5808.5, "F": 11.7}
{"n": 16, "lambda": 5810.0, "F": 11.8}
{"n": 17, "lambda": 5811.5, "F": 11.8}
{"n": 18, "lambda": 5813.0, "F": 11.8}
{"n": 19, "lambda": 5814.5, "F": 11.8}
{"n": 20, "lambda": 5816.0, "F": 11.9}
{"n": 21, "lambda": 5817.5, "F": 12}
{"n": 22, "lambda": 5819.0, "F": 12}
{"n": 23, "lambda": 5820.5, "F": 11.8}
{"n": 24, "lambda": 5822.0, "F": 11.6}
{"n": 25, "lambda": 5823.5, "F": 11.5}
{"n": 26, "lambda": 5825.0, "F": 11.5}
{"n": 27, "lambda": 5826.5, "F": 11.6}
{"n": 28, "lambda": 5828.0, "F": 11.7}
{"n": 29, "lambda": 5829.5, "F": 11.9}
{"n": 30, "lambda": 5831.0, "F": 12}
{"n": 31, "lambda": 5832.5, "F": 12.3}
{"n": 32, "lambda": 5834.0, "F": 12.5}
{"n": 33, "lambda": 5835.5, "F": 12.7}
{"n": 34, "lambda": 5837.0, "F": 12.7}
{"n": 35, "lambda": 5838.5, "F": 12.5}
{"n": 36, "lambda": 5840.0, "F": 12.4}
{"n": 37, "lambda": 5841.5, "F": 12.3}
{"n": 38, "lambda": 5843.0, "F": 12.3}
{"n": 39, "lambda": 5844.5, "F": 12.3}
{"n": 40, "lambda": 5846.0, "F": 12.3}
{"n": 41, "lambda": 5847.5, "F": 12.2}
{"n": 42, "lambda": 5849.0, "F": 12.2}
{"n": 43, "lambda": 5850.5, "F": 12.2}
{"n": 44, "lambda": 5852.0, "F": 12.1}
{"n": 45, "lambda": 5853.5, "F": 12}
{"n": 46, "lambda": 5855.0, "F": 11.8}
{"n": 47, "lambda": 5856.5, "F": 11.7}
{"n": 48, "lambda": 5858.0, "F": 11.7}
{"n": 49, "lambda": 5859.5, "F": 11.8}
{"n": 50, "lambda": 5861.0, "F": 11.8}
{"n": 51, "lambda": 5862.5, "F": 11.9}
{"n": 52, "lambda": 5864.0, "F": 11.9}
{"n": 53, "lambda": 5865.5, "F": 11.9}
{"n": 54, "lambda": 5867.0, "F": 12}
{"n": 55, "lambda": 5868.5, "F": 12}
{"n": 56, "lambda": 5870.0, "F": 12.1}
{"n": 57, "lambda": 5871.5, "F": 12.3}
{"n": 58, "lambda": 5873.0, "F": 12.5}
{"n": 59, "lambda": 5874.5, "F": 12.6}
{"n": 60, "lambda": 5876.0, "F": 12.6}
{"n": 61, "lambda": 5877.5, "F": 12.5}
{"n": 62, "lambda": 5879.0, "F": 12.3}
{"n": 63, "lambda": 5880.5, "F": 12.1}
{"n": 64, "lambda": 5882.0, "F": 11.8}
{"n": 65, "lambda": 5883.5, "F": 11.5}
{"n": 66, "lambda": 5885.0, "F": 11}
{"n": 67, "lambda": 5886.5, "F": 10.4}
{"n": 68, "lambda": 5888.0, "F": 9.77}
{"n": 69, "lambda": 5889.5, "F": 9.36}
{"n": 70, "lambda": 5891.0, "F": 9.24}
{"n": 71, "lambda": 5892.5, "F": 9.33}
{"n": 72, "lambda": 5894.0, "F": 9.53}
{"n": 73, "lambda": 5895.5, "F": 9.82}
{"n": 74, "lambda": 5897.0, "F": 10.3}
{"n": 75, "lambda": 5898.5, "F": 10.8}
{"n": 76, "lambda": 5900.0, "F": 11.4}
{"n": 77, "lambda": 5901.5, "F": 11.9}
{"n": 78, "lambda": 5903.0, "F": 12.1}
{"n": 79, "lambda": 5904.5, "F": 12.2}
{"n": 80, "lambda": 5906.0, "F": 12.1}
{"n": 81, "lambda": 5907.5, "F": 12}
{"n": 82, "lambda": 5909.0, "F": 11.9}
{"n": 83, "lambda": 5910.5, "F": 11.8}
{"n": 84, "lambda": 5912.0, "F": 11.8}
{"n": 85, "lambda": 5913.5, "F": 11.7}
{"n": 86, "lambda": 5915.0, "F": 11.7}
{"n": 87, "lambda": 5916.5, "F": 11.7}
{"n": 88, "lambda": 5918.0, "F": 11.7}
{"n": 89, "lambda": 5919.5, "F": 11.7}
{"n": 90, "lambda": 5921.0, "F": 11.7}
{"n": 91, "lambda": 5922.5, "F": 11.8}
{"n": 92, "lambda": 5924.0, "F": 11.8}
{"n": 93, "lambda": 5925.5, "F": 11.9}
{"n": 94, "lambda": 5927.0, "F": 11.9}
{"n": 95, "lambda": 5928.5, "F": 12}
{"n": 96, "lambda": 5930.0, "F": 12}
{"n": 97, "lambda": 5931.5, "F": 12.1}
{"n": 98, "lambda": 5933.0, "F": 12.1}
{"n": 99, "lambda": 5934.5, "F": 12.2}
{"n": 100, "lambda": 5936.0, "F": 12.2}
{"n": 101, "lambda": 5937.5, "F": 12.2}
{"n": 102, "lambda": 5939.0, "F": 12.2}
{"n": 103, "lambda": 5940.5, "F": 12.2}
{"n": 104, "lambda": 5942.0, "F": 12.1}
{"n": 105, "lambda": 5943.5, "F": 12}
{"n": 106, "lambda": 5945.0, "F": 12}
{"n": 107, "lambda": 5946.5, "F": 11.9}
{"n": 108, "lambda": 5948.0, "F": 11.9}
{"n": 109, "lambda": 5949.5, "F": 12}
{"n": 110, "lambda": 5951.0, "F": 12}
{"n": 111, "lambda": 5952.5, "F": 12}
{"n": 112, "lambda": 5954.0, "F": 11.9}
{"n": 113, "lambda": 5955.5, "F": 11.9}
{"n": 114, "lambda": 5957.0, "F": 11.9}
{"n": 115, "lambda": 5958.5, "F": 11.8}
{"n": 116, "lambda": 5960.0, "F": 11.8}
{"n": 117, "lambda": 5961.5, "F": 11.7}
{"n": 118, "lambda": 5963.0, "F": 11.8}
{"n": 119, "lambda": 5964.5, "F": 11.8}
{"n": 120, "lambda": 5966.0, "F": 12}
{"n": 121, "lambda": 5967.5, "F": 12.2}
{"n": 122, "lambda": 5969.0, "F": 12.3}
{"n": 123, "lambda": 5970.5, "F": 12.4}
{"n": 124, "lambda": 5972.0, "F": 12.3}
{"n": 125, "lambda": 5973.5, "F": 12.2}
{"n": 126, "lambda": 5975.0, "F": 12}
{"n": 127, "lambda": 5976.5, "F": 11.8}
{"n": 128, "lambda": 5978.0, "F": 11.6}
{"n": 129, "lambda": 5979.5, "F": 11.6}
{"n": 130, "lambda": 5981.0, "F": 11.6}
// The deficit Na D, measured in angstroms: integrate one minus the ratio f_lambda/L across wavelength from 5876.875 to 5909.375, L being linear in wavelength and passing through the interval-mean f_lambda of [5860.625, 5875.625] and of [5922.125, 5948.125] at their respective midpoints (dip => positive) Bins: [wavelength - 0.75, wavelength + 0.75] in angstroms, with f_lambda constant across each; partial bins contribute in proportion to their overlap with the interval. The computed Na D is 2.8 angstroms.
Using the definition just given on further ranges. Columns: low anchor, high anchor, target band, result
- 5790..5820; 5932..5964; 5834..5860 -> -0.8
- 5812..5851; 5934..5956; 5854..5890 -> 1.0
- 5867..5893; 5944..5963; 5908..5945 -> -0.7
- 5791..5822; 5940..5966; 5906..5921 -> 0.1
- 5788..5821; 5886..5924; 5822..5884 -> -3.4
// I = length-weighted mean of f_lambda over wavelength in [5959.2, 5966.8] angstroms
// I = 11.8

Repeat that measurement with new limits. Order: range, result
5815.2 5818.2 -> 11.9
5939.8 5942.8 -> 12.1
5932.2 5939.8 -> 12.2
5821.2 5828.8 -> 11.6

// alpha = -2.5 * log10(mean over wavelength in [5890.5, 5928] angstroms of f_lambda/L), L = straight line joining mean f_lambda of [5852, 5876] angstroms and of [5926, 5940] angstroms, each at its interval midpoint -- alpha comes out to 0.06 mag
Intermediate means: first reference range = 12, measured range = 11.4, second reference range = 12.1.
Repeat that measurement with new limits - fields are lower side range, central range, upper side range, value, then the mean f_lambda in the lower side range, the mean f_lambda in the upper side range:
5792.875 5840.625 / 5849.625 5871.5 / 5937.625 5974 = 0.00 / 11.9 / 12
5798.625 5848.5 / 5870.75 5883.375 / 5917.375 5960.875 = -0.03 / 12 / 12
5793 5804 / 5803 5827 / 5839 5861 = 0.01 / 11.8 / 12.1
